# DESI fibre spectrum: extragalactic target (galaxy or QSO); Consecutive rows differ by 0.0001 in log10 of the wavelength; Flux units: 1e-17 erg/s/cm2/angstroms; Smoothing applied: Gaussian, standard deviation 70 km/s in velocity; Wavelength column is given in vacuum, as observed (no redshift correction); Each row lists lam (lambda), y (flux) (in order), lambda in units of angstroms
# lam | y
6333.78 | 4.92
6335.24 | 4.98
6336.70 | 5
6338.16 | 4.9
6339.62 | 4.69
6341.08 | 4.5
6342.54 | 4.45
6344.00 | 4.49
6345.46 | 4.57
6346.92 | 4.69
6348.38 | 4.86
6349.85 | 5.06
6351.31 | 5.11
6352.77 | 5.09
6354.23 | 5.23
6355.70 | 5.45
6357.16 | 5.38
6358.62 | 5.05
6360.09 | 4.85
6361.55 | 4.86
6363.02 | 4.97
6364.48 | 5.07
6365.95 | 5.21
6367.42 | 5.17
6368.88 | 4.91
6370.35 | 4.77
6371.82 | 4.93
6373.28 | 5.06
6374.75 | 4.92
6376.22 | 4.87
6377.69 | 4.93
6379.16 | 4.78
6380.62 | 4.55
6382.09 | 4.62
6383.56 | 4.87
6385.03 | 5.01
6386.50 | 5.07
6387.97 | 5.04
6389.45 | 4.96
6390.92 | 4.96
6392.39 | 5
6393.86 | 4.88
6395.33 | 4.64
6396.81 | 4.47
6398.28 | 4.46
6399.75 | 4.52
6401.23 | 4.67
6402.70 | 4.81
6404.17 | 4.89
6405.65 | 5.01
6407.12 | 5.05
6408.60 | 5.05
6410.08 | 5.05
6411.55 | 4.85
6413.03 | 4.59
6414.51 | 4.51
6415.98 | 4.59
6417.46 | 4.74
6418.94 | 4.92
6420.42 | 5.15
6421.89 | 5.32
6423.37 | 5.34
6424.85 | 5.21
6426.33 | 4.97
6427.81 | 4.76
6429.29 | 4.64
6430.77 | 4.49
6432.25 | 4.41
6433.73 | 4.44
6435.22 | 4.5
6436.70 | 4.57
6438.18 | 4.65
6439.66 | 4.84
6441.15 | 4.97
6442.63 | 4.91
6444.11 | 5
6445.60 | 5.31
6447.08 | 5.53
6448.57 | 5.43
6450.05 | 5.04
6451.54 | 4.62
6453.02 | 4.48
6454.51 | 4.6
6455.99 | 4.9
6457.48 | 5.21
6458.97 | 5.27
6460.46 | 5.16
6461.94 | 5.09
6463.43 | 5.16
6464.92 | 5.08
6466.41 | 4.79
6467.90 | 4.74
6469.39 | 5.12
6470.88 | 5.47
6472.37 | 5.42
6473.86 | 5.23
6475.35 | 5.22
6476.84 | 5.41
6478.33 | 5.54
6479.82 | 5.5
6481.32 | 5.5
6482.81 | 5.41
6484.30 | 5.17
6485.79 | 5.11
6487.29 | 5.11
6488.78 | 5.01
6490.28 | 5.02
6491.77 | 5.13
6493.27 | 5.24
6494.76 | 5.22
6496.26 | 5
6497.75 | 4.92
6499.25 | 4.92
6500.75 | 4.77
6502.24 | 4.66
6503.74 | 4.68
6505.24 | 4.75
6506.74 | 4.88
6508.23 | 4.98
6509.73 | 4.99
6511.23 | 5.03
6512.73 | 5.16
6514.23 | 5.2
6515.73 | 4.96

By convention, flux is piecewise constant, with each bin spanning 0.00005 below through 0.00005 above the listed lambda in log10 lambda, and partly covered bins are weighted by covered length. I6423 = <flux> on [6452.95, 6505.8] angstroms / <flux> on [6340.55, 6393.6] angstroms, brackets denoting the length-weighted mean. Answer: 1.03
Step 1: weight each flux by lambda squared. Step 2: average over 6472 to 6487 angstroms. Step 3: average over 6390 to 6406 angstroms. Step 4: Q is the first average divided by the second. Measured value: 1.2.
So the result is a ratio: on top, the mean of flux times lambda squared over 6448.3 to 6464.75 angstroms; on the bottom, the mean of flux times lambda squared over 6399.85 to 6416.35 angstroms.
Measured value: 1.05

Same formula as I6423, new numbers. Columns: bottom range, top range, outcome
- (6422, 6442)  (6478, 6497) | 1.09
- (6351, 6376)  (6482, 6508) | 0.99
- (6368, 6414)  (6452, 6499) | 1.06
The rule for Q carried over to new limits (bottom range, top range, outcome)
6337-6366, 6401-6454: 1.01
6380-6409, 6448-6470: 1.05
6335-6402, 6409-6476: 1.04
